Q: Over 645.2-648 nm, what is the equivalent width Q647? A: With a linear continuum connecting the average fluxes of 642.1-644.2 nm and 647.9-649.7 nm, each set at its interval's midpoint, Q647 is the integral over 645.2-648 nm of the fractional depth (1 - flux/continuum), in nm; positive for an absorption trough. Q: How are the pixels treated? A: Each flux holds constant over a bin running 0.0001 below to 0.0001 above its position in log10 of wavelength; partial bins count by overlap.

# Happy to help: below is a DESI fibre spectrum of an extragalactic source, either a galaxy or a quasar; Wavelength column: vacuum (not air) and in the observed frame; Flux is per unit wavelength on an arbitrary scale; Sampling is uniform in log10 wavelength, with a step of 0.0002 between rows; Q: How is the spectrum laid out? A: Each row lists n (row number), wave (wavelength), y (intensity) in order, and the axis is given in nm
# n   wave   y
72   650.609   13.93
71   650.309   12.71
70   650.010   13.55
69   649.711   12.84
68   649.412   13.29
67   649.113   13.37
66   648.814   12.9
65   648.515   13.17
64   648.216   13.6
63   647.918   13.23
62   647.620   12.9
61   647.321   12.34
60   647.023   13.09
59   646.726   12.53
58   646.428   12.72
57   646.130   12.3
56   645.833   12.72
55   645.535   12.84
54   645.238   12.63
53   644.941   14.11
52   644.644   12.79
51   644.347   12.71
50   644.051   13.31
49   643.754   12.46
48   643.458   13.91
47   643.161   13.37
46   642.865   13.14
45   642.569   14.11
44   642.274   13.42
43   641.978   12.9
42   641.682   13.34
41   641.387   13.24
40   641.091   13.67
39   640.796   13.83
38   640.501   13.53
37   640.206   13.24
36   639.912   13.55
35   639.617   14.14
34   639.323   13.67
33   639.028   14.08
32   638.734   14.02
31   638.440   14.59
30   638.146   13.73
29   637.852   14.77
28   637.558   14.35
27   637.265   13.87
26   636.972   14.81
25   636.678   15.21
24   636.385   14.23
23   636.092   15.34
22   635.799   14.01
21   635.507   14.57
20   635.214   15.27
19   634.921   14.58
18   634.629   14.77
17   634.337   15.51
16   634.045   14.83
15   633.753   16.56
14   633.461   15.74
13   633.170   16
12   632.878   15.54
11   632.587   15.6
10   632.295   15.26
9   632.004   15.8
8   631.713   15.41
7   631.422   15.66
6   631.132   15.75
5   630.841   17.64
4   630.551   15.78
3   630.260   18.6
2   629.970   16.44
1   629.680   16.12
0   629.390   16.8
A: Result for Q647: 0.12 nm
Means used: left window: 13.4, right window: 13.2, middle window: 12.7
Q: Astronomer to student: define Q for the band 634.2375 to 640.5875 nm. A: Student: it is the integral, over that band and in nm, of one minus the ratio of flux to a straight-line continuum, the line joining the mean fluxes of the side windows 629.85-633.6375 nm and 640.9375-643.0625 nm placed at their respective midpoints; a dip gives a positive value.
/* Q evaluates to 0.11 nm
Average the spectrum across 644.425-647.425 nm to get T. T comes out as 12.8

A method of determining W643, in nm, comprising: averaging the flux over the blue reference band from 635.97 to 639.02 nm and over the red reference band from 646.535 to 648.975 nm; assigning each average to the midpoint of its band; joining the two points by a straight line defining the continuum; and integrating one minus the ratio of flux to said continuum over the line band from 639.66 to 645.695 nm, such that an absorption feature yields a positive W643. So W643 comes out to 0.17 nm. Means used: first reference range 14.5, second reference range 13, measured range 13.3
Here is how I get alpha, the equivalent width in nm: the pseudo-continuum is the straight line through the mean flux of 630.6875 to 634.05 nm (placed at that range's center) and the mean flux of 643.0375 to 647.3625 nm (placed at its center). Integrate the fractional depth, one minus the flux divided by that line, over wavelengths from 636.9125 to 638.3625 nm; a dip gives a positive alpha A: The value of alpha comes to 0.04 nm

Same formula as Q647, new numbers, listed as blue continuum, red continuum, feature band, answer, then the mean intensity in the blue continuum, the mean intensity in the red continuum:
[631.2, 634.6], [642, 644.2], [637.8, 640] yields 0.04 nm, 15.6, 13.4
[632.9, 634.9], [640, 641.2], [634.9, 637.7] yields 0.04 nm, 15.5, 13.6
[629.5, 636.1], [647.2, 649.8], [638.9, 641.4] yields 0.14 nm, 15.7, 13.1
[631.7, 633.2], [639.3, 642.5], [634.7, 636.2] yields 0.01 nm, 15.6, 13.5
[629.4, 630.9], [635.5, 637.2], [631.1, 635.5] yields 0.08 nm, 16.9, 14.7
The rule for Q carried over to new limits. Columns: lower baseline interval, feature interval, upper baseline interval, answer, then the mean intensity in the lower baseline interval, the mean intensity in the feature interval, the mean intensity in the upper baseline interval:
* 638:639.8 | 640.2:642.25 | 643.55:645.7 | 0.03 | 14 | 13.4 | 13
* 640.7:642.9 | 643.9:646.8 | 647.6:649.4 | 0.10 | 13.5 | 12.9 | 13.2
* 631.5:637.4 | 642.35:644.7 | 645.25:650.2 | 0.07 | 15.2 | 13.3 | 13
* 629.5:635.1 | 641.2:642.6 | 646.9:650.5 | 0.09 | 15.9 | 13.3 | 13.1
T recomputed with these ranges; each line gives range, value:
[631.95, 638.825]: 15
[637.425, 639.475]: 14.2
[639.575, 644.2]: 13.4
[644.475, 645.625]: 13.1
